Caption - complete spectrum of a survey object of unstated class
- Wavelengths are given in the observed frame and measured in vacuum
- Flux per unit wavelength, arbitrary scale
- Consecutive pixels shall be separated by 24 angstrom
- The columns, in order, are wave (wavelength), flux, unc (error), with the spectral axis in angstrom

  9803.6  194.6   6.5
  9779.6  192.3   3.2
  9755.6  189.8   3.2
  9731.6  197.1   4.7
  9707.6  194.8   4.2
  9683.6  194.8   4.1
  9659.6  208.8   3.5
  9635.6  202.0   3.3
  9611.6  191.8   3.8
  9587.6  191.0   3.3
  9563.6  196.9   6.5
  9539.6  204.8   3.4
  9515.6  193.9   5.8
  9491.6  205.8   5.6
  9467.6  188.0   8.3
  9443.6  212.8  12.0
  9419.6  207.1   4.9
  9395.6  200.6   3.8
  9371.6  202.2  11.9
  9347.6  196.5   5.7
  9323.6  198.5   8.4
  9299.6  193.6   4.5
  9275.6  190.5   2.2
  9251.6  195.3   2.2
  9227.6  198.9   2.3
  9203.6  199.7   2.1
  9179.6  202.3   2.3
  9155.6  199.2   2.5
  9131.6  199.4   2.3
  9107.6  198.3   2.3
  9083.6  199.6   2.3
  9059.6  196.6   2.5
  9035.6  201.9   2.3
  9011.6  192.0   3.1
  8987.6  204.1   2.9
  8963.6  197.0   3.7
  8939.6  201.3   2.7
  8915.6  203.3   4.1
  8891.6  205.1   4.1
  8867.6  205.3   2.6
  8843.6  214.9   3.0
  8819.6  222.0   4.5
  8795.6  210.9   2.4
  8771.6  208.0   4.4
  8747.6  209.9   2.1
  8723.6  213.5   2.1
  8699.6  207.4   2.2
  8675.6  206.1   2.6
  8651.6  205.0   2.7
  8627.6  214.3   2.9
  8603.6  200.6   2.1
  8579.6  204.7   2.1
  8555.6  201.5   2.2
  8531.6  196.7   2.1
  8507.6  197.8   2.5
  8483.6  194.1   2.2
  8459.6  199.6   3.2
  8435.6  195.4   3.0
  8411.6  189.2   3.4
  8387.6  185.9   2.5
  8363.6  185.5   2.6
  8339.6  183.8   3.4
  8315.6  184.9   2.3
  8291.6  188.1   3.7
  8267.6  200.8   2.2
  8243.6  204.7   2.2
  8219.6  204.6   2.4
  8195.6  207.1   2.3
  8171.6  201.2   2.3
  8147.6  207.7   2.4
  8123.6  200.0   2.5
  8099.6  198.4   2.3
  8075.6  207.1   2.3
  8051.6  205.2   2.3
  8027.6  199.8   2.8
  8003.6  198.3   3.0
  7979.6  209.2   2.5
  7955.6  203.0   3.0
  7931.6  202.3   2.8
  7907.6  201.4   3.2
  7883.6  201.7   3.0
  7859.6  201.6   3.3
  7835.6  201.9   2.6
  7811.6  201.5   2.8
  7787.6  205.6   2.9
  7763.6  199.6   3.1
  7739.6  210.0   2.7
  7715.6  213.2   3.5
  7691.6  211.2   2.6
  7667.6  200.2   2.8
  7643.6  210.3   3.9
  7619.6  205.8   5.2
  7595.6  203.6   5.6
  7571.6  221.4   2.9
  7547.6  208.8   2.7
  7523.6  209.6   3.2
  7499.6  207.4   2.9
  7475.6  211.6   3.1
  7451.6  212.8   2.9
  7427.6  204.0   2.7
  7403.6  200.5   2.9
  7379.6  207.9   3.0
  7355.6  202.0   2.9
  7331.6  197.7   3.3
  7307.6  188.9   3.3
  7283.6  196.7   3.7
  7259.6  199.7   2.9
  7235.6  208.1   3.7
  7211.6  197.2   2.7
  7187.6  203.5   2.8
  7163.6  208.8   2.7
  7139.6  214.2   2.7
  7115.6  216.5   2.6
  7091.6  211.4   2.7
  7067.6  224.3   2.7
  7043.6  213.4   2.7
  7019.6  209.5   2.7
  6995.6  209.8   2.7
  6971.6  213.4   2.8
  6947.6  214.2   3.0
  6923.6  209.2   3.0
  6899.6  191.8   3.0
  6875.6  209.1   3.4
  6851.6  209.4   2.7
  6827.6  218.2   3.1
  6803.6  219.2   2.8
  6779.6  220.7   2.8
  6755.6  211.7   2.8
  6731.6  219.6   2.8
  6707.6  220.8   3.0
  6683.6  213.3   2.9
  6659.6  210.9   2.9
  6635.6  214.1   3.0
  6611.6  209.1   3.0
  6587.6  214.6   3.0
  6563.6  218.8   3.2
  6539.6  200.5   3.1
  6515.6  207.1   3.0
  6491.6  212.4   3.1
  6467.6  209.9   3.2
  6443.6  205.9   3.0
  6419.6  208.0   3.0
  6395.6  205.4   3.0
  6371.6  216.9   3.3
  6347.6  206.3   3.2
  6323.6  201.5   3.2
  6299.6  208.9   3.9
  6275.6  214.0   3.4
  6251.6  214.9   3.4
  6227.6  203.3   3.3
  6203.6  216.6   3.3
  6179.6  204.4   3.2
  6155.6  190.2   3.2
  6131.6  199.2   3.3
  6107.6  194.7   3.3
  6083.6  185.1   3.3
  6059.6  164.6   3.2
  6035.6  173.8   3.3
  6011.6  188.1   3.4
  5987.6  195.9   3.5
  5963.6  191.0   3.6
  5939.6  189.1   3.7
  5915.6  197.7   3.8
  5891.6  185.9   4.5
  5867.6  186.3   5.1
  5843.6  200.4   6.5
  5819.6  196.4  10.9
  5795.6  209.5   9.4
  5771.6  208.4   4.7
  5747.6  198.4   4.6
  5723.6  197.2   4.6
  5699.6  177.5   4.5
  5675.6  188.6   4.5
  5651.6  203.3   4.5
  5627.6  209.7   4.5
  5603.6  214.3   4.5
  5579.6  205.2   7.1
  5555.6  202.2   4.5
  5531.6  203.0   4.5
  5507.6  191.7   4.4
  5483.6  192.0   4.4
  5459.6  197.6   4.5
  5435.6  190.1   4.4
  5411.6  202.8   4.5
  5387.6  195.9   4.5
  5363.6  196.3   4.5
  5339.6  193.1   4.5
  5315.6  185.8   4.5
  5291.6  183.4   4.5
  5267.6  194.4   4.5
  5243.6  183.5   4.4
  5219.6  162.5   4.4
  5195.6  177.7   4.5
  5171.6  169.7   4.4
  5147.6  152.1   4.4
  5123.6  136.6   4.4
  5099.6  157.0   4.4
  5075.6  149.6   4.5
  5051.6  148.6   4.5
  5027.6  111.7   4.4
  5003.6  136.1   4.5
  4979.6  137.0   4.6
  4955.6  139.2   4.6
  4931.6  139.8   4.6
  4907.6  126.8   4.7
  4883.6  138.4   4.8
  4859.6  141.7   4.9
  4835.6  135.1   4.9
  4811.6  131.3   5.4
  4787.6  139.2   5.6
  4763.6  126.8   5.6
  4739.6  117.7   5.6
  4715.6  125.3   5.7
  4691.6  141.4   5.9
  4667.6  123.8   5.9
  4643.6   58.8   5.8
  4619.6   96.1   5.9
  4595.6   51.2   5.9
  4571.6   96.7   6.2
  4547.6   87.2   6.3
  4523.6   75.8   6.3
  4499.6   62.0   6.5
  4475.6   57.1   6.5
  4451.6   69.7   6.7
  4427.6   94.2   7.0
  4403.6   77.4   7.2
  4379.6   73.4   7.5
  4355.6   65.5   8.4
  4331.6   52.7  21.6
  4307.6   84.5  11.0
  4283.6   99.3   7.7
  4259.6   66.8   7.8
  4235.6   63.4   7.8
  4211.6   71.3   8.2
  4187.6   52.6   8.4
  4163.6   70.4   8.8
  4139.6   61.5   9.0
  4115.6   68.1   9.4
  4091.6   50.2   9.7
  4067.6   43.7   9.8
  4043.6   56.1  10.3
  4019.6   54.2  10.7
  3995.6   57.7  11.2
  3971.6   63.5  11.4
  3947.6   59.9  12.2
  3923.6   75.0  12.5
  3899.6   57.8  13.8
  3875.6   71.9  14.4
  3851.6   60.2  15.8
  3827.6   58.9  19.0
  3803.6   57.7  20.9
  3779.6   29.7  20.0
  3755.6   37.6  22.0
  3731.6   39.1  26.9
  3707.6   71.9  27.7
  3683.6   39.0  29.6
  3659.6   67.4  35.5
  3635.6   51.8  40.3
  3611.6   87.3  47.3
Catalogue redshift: 0.169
